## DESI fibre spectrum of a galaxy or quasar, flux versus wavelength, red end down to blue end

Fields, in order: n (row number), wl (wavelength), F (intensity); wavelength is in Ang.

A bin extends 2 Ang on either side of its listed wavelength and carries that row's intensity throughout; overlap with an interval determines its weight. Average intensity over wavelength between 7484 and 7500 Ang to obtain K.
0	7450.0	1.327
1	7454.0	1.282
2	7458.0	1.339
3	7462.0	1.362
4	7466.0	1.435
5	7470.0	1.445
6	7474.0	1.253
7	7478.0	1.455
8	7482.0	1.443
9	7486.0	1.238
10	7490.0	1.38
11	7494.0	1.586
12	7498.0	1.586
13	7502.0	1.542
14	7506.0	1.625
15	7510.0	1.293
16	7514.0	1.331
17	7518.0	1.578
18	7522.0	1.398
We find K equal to 1.45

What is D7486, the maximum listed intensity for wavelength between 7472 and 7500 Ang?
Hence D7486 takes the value 1.586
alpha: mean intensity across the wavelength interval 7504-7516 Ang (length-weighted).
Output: 1.42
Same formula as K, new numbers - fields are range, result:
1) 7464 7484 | 1.41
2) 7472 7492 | 1.35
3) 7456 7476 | 1.37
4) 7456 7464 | 1.35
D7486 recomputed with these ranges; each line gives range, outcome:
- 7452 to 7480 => 1.455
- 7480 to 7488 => 1.443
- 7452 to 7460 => 1.339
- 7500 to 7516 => 1.625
